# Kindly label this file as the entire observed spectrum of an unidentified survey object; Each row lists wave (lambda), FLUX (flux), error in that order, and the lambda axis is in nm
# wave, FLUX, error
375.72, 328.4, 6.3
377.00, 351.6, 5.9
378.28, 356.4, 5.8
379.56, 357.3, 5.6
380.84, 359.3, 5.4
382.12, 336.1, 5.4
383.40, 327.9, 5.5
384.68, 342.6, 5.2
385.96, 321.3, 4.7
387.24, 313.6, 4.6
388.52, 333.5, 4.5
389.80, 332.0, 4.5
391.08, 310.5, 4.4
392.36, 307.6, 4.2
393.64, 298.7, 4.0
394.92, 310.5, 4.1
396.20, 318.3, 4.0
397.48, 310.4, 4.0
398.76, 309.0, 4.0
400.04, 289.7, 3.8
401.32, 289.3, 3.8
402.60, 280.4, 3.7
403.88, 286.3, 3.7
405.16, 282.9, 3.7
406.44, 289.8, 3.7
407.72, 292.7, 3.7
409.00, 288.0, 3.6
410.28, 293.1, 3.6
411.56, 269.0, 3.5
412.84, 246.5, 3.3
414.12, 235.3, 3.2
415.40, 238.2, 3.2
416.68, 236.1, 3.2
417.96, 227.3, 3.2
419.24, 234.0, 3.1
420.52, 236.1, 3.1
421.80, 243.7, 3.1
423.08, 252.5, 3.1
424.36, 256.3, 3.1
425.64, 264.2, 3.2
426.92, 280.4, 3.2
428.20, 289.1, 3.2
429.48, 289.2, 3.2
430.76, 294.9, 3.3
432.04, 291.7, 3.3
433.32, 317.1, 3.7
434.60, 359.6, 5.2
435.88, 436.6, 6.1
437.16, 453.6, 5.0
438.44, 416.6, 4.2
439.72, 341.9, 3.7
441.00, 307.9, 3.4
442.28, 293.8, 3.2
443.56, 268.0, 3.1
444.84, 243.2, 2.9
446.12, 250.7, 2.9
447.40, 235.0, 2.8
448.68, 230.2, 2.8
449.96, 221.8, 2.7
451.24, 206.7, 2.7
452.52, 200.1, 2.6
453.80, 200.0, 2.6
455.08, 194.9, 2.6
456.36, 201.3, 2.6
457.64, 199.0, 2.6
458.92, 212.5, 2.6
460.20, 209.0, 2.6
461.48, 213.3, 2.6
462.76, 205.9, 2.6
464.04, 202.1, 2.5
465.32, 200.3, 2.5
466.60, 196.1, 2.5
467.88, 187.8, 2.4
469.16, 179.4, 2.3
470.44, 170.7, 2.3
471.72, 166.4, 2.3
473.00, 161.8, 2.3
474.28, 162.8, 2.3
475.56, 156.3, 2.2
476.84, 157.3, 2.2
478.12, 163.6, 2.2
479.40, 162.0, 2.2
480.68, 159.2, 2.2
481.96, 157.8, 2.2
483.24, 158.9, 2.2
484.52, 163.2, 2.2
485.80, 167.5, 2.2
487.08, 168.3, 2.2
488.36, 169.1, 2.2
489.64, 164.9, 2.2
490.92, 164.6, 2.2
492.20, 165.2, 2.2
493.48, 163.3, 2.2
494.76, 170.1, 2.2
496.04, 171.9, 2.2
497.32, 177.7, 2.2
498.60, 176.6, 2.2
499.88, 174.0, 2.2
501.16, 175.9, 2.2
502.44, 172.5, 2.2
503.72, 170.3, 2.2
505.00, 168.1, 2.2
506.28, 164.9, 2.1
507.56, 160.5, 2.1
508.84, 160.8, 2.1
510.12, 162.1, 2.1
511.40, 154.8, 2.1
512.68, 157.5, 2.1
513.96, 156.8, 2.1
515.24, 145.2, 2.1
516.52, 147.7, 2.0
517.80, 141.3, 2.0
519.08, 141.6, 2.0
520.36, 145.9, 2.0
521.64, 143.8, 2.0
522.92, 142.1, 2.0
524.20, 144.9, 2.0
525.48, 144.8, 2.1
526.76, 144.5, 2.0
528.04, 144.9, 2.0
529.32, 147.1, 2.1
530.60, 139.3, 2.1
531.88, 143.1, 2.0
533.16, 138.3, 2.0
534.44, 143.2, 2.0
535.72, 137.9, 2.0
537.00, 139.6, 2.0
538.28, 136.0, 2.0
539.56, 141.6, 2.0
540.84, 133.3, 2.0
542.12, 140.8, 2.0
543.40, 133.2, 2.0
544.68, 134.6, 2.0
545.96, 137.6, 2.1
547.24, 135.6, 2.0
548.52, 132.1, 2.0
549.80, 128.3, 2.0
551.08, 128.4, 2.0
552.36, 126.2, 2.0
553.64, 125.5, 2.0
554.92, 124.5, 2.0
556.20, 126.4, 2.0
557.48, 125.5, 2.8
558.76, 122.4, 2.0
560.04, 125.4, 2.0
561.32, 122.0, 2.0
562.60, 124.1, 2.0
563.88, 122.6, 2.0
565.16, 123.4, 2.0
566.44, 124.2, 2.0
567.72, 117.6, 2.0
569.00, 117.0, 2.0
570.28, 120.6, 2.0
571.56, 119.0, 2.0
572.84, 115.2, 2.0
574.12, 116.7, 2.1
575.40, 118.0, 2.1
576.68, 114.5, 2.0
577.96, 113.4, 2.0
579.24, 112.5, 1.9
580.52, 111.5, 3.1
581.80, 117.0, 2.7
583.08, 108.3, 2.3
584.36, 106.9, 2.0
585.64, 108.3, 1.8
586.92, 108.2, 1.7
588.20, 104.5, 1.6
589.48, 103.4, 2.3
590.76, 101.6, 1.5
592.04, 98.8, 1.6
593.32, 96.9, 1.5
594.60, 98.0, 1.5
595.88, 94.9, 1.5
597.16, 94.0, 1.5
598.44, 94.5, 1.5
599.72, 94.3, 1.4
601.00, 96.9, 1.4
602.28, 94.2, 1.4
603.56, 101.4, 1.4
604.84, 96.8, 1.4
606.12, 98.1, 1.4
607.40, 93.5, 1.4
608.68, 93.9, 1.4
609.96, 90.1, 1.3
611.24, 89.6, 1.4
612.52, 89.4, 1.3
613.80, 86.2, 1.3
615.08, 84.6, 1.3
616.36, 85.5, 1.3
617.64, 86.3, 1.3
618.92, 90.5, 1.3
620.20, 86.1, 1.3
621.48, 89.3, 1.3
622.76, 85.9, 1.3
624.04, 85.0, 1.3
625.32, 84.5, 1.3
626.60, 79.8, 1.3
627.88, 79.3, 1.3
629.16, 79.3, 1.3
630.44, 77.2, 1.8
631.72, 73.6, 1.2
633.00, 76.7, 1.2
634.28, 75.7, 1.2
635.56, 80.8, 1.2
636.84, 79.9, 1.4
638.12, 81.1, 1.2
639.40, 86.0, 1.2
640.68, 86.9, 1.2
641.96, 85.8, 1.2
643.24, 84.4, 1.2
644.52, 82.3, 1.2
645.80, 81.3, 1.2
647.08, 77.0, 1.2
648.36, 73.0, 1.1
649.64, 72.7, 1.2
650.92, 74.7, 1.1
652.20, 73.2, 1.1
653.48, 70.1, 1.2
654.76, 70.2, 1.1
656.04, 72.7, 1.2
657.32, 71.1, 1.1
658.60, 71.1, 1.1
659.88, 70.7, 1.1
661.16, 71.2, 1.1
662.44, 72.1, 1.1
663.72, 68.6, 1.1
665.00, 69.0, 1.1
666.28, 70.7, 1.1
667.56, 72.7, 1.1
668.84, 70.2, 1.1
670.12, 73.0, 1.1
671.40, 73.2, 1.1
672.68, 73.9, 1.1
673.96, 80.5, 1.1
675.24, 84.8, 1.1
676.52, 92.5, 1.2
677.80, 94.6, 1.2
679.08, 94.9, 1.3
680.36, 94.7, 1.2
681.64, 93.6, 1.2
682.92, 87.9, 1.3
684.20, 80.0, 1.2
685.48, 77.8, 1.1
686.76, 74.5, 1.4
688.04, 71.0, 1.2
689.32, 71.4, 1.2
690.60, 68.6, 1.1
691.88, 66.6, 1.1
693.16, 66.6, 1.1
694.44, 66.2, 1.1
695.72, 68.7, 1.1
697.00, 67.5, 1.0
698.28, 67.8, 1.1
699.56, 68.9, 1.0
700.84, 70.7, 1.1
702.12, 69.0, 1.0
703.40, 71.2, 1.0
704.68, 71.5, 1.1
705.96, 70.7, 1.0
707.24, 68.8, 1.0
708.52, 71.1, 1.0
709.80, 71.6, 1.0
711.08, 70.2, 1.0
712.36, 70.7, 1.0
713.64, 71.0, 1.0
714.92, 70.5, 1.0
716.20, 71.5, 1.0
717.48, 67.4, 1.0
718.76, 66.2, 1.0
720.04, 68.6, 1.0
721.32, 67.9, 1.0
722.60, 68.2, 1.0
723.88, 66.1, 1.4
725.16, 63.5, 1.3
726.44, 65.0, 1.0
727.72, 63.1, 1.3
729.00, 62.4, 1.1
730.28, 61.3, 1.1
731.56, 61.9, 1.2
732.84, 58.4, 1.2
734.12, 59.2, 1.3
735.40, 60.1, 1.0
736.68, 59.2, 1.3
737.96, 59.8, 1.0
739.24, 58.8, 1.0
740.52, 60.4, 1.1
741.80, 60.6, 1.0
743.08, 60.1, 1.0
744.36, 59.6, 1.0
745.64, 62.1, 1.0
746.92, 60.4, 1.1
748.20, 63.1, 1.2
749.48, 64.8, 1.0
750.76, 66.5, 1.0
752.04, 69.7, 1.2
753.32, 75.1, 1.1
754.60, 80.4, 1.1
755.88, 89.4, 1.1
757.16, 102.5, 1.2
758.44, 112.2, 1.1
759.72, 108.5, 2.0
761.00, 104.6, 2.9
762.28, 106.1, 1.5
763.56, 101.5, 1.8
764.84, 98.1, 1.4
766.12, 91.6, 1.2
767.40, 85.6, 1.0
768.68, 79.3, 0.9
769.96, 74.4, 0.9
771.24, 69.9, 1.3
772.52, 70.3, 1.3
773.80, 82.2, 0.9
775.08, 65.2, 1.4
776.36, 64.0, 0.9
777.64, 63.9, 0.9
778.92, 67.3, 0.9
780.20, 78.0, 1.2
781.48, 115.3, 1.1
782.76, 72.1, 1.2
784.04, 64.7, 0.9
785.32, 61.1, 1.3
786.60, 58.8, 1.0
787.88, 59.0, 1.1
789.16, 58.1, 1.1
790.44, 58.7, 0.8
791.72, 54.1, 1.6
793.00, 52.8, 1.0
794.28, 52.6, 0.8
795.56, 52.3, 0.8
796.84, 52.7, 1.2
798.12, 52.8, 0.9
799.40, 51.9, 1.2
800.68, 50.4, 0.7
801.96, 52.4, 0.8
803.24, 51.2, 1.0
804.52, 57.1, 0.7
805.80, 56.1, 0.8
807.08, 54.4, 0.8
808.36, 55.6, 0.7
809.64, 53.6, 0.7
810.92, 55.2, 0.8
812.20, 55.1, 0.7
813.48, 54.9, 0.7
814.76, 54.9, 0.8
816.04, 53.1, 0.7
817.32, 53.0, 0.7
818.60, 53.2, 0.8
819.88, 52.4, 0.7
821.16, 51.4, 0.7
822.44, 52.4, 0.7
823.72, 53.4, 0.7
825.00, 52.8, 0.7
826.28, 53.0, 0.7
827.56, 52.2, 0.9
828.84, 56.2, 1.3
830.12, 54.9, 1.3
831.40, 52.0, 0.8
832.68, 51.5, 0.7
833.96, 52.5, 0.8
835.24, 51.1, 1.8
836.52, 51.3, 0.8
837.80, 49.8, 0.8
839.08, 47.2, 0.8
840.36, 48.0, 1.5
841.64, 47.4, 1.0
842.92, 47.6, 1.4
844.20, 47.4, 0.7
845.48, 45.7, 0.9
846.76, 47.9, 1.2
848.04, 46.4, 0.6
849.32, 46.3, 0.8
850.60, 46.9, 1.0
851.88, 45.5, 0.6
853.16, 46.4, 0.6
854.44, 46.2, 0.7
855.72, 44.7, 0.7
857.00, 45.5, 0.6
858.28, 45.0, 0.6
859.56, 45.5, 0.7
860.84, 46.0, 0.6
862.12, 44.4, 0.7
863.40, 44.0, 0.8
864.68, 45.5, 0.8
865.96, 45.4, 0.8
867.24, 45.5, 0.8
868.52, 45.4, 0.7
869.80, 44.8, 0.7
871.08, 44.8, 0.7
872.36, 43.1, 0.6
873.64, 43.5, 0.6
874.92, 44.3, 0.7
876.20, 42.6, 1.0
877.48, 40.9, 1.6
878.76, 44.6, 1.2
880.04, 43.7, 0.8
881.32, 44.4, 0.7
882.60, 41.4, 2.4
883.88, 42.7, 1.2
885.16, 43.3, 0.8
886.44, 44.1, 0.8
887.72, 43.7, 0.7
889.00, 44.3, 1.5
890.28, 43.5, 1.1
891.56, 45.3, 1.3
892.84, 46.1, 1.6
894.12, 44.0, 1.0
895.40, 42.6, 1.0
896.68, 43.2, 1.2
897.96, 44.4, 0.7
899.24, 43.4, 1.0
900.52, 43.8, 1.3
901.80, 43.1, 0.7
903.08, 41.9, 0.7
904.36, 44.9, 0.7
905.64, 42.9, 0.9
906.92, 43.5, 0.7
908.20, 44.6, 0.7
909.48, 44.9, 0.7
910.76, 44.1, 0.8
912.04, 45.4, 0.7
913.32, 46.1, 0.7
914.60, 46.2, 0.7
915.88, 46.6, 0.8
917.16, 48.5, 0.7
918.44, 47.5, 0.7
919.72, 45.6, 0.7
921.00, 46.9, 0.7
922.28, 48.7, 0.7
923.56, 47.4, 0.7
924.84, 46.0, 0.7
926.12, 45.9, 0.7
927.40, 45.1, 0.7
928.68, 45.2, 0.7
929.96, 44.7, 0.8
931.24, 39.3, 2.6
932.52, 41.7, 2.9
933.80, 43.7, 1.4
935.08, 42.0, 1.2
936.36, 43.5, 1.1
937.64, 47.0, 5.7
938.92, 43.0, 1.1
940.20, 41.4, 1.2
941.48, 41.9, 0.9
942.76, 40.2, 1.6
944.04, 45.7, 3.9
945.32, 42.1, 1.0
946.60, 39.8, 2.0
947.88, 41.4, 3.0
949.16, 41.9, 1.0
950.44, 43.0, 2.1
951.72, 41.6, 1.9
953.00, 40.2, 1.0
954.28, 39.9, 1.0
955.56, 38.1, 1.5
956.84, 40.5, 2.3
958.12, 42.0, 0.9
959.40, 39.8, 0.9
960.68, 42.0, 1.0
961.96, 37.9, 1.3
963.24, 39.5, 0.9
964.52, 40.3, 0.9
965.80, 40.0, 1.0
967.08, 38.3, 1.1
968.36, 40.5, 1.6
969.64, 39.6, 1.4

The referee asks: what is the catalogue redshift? 0.561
